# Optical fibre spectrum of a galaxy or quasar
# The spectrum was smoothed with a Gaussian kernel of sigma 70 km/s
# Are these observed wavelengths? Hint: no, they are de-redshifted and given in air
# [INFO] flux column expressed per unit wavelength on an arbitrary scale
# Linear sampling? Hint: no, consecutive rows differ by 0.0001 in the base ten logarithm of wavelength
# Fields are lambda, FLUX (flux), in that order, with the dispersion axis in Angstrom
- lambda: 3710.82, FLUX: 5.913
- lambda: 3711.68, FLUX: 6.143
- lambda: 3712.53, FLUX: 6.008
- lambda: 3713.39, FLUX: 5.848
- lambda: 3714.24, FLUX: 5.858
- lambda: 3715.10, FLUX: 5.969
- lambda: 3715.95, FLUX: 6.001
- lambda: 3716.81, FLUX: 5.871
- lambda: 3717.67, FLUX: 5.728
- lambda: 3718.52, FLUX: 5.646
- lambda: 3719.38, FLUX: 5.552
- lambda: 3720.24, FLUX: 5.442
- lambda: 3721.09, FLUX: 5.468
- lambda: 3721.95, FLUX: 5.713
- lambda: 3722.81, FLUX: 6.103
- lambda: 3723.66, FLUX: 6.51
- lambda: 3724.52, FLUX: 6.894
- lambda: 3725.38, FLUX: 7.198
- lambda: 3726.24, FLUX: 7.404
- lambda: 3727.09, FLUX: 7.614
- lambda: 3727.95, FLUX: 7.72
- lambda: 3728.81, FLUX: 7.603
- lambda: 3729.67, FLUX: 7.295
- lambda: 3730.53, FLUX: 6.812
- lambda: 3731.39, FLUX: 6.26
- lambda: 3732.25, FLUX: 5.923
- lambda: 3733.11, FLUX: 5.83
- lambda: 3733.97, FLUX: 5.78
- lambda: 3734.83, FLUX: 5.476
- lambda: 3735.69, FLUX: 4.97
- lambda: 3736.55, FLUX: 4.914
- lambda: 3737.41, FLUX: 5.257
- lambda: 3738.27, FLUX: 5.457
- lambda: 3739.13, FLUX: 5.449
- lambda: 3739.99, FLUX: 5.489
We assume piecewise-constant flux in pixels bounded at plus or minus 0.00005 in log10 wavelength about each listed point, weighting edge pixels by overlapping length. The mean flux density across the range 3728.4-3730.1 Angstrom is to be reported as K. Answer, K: 7.44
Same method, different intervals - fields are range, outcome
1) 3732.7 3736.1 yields 5.51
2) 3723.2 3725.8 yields 6.86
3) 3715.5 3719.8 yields 5.76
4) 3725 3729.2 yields 7.52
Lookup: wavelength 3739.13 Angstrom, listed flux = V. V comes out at 5.449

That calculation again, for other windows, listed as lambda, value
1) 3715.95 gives 6.001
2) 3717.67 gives 5.728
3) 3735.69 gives 4.97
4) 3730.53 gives 6.812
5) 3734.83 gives 5.476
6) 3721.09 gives 5.468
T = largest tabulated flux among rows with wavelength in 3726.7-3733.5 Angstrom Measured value 7.72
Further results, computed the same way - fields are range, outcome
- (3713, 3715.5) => 5.969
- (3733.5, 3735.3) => 5.78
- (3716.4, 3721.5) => 5.871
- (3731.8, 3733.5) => 5.923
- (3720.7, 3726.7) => 7.404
